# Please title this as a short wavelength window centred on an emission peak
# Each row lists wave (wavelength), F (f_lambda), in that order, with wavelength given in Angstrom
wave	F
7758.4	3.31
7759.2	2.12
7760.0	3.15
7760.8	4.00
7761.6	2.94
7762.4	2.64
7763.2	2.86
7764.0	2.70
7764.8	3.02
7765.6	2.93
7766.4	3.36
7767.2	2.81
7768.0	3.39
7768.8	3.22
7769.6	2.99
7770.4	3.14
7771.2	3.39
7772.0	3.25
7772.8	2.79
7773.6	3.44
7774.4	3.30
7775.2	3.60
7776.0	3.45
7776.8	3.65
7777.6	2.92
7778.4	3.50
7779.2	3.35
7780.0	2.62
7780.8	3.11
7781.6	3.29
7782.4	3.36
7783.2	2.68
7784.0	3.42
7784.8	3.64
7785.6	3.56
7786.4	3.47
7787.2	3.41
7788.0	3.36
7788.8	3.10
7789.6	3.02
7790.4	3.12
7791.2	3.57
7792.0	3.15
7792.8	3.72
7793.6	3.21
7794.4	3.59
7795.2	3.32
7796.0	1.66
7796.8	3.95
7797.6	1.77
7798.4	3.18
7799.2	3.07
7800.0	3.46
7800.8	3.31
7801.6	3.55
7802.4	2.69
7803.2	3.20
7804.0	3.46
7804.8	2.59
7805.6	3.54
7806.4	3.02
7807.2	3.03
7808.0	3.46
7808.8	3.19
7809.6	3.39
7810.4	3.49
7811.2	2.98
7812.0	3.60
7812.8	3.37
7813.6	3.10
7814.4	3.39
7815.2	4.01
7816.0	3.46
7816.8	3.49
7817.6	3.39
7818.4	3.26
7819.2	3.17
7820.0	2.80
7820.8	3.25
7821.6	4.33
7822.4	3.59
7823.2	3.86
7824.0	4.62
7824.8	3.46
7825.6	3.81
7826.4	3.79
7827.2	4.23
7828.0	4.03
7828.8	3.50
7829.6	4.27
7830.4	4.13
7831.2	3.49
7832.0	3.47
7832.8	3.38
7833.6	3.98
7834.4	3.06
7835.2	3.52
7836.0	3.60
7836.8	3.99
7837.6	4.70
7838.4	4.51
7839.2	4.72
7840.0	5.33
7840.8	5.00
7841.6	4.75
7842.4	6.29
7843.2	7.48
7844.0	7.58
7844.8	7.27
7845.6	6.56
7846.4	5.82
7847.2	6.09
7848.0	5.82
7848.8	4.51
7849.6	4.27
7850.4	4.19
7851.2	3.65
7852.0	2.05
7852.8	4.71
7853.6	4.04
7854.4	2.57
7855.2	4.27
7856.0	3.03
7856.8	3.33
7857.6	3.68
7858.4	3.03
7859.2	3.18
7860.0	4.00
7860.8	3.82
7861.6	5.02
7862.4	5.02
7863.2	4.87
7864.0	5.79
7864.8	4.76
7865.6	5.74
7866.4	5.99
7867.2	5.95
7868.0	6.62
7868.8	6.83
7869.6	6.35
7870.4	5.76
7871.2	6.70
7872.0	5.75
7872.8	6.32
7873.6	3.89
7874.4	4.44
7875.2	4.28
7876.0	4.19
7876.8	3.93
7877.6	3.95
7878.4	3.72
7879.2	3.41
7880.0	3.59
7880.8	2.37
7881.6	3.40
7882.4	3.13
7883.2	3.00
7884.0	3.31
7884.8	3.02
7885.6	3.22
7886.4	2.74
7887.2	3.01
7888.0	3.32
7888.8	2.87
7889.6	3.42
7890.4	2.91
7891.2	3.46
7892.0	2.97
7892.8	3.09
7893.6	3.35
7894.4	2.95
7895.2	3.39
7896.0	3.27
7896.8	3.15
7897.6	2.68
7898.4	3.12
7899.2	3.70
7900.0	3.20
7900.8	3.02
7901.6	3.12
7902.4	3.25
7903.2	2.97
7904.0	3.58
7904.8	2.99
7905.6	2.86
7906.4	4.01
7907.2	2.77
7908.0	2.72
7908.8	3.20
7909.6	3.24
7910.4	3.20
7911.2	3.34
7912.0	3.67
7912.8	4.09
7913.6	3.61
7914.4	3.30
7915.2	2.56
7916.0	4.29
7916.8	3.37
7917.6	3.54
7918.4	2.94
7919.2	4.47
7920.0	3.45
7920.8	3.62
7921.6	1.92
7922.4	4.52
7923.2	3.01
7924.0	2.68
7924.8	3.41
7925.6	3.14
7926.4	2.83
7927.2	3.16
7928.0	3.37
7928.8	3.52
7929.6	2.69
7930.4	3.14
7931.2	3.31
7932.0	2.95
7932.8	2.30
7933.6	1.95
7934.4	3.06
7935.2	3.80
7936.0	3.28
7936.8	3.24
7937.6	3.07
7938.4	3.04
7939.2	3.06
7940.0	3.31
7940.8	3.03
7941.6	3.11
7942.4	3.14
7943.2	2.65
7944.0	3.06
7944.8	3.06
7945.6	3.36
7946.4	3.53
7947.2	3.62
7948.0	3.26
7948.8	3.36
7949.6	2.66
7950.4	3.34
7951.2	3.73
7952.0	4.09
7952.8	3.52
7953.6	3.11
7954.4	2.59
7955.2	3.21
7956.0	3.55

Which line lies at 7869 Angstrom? [N II]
